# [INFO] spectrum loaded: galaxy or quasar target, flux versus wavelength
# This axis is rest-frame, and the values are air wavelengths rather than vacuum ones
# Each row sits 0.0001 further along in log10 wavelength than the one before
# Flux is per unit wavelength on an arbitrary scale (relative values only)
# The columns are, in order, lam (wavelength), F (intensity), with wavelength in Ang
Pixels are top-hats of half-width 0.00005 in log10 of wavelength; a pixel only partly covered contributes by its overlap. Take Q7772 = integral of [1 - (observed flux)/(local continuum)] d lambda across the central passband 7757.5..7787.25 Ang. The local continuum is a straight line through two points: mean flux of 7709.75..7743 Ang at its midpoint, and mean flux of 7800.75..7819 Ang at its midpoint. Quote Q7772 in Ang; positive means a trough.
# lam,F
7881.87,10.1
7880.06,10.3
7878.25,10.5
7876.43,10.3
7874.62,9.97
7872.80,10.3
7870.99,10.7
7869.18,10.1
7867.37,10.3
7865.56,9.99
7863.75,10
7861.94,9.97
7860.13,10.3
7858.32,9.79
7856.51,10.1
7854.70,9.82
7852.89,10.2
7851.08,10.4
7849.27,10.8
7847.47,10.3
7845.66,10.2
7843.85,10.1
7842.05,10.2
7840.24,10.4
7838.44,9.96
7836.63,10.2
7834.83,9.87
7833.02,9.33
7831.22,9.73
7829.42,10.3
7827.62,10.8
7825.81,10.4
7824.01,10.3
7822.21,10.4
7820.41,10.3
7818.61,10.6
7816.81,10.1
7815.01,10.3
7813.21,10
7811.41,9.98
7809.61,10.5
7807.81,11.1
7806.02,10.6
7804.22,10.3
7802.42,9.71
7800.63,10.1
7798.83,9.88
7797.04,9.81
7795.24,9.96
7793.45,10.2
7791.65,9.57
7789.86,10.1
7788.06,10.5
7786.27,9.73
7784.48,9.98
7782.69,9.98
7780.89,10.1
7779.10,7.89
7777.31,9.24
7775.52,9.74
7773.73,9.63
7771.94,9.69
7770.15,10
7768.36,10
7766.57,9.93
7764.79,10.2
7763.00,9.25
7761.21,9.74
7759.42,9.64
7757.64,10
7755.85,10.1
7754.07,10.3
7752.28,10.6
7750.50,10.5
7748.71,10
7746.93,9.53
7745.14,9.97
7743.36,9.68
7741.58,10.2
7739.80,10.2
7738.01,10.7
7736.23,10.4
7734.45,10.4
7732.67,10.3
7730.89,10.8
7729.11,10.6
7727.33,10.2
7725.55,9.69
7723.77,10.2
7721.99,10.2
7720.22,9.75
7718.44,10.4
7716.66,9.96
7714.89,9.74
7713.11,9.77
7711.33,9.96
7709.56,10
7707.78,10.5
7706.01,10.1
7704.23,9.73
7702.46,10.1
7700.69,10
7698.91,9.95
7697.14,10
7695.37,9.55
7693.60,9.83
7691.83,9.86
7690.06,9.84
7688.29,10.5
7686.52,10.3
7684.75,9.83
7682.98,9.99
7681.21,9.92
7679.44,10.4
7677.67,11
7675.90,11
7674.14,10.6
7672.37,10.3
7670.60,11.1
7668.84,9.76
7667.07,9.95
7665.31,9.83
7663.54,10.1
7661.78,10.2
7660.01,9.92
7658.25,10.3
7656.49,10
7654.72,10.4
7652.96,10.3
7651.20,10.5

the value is 1.64 Ang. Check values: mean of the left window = 10.2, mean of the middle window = 9.69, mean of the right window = 10.3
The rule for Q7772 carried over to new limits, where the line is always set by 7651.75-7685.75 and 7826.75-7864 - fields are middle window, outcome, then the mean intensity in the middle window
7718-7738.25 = -0.1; 10.3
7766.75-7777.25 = 0.4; 9.77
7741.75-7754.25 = 0.2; 10.1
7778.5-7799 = 0.7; 9.83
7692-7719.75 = 0.7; 9.97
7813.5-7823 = -0.2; 10.3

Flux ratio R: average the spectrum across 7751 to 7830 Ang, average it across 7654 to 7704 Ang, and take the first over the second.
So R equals 0.99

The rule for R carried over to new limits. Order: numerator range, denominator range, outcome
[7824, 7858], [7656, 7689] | 0.99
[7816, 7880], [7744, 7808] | 1.03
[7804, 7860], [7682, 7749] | 1.02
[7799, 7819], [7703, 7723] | 1.03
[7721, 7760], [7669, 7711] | 1.00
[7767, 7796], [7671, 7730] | 0.97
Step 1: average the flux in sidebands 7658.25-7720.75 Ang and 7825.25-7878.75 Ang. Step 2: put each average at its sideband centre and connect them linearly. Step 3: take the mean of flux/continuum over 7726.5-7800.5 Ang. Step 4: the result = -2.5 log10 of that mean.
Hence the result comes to 0.02 mag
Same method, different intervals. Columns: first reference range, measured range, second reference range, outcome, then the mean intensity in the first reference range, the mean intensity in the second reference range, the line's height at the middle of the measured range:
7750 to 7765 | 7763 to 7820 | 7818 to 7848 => 0.01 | 10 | 10.2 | 10.1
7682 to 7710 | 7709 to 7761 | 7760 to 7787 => -0.03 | 10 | 9.67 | 9.84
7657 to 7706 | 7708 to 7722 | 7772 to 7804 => 0.00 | 10.1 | 9.78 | 10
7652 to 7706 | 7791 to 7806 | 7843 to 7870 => 0.02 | 10.2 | 10.2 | 10.2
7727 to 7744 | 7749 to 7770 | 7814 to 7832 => 0.04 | 10.4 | 10.3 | 10.4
